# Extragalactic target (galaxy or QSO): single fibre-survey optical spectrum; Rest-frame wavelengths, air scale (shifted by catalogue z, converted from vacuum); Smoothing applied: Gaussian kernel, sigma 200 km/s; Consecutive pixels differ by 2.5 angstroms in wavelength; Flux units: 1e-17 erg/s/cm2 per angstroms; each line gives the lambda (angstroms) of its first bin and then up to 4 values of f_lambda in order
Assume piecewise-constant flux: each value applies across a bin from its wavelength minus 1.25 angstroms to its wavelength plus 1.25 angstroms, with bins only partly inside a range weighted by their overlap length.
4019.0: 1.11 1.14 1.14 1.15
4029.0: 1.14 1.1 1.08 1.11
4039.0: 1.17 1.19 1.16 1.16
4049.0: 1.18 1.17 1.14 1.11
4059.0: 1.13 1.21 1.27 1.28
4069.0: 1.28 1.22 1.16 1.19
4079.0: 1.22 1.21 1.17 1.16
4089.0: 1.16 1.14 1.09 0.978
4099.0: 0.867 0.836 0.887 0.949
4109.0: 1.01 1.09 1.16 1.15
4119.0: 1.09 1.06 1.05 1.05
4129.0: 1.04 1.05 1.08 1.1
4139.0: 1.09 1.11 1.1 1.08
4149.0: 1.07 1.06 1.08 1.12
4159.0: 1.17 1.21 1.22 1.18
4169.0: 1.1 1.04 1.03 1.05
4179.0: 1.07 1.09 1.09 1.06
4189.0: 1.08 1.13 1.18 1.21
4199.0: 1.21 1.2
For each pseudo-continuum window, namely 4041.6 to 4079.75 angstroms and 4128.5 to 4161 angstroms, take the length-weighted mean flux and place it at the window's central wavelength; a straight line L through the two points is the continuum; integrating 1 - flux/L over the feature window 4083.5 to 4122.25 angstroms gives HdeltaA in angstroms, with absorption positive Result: 3.20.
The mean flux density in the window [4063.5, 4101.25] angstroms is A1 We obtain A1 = 1.15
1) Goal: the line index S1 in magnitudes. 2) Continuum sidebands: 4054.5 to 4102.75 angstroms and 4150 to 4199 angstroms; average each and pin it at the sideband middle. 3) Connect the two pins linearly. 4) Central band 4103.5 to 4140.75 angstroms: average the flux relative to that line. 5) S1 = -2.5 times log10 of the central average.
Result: 0.068 mag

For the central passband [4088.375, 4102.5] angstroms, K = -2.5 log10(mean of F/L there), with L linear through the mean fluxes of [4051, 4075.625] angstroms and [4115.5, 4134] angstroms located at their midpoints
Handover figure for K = 0.13 mag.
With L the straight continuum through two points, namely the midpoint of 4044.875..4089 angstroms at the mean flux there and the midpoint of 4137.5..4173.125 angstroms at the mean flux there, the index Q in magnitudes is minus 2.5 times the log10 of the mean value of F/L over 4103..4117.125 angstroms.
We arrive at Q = 0.11 mag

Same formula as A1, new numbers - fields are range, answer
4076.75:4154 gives 1.07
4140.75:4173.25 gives 1.12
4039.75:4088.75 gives 1.19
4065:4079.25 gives 1.23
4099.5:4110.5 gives 0.921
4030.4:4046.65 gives 1.14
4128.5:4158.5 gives 1.08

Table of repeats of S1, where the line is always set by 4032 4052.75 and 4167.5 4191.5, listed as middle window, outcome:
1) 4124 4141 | 0.030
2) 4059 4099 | -0.039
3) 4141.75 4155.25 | 0.010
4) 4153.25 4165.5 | -0.077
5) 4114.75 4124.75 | 0.013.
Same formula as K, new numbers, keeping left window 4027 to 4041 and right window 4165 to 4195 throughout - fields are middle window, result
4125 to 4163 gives 0.01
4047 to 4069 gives -0.07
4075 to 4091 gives -0.06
